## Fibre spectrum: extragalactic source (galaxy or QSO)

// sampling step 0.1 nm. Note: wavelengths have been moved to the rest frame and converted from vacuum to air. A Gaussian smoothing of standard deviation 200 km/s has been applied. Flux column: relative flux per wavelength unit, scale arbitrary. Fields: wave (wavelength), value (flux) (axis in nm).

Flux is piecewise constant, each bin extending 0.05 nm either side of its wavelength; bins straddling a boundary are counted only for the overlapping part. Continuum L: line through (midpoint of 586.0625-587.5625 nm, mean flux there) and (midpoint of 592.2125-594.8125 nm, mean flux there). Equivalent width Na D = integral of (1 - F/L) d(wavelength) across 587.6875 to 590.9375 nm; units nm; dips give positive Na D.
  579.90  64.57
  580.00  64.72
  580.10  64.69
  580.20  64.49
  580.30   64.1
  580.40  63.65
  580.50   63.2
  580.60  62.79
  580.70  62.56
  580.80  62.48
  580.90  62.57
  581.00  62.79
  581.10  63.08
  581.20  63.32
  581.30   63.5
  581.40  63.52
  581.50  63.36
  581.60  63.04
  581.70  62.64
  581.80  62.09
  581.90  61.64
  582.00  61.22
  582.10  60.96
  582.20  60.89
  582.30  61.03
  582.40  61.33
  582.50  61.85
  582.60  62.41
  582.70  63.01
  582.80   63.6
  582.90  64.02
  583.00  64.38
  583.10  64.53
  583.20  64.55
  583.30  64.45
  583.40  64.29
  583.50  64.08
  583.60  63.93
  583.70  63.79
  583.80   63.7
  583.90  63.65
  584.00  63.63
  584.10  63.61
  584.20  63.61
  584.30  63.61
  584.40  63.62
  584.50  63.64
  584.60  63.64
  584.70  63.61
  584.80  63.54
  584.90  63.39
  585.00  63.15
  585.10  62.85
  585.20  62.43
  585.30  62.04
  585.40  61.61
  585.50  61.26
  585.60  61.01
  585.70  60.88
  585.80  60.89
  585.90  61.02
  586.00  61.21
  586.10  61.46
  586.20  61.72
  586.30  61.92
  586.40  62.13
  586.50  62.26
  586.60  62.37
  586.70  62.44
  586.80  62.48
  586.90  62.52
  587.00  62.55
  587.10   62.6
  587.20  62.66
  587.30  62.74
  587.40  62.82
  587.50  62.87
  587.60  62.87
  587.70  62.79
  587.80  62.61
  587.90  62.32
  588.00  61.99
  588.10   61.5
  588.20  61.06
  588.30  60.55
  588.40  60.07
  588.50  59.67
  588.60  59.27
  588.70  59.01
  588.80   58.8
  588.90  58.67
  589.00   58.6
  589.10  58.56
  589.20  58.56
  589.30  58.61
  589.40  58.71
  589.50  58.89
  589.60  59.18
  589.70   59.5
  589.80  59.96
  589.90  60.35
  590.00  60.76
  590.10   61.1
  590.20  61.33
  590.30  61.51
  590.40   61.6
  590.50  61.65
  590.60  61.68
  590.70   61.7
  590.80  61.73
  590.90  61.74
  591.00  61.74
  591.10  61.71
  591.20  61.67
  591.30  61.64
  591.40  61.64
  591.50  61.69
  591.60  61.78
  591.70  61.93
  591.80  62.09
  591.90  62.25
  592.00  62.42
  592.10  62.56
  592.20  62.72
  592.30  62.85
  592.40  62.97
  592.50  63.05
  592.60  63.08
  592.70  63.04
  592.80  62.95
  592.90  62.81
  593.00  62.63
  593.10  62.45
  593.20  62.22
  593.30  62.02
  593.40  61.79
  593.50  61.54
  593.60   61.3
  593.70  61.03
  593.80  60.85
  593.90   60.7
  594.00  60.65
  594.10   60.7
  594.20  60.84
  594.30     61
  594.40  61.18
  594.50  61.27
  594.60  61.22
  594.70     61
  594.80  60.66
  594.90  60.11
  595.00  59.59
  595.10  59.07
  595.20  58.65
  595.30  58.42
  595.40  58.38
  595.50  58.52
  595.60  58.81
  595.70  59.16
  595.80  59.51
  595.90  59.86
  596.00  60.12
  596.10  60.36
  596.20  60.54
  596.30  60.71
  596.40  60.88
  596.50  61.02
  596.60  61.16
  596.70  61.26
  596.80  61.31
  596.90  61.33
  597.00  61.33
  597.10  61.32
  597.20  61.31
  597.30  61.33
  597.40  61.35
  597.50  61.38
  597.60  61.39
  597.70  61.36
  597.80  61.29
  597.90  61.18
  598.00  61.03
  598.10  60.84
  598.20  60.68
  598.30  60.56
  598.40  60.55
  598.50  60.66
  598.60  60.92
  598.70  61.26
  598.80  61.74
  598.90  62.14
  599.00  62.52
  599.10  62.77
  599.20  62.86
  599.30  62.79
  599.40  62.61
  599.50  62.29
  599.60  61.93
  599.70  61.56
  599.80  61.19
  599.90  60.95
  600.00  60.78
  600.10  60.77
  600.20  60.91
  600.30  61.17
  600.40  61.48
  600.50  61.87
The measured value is 0.09 nm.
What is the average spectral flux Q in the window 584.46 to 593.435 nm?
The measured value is 61.6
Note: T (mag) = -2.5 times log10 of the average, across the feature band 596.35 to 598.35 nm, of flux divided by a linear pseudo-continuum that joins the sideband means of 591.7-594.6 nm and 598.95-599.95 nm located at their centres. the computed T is 0.016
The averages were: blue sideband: 61.9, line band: 61.2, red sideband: 62.1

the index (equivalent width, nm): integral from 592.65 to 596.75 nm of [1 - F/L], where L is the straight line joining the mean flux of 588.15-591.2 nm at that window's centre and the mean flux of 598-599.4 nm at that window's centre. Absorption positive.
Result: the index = 0.02 nm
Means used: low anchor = 60.2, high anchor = 61.6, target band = 60.7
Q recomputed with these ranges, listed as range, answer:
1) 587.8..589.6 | 59.8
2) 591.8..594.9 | 61.8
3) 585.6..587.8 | 62.1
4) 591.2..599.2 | 61.2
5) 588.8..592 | 60.7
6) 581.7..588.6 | 62.5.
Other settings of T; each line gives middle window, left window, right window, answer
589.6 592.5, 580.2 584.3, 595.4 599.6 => 0.00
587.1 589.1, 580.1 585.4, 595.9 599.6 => 0.02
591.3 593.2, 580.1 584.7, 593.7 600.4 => -0.01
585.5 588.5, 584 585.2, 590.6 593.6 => 0.02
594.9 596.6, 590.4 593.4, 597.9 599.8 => 0.04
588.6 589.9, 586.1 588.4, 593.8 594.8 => 0.05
